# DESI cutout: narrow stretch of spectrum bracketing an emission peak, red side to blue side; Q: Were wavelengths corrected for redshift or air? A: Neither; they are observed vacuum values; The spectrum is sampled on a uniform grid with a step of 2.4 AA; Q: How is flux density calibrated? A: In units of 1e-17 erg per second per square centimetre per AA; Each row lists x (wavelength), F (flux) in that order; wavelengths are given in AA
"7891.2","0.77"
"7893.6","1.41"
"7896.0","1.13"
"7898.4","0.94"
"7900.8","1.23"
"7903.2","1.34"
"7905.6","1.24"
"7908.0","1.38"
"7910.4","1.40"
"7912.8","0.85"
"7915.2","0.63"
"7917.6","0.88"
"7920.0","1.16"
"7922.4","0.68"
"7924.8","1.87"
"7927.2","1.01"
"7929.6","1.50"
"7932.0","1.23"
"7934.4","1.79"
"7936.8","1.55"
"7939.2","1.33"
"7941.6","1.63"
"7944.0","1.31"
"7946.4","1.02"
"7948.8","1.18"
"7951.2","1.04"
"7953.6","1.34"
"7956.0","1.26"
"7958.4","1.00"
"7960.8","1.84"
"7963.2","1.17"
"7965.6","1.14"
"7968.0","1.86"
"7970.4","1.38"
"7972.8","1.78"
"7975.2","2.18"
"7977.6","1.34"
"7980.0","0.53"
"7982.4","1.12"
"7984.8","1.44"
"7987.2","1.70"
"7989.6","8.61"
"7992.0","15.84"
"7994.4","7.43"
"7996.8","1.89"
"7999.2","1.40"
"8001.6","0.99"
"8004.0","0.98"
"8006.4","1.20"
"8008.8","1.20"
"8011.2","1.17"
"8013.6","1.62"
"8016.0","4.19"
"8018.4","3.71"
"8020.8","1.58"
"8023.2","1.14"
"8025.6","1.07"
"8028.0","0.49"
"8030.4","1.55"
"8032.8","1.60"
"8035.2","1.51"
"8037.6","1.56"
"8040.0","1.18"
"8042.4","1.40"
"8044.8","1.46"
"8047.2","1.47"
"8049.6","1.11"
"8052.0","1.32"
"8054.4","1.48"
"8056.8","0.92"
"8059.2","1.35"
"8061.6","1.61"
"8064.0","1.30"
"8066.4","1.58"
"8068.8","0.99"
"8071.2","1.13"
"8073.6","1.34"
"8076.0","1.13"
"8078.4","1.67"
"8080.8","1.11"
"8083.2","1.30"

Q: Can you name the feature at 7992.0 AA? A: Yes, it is H-alpha 6563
